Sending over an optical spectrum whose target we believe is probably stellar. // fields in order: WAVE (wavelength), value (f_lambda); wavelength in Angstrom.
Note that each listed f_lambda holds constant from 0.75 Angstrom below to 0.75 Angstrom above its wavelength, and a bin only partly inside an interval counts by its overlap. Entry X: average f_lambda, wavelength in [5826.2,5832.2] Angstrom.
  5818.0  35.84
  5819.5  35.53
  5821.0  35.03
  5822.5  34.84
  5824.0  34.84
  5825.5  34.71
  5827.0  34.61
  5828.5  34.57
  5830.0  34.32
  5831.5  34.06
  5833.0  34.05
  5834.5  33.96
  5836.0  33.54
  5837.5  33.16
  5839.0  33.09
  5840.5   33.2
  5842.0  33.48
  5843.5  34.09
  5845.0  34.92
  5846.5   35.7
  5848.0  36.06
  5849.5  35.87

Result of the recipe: 34.4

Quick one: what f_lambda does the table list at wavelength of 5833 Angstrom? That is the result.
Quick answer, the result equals 34.05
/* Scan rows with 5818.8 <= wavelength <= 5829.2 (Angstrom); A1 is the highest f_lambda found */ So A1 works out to 35.53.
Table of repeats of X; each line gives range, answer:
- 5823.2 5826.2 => 34.8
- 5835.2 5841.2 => 33.3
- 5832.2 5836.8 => 33.8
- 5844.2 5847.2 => 35.3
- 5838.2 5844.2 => 33.5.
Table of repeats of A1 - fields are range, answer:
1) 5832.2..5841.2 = 34.05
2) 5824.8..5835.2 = 34.71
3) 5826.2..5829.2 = 34.61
